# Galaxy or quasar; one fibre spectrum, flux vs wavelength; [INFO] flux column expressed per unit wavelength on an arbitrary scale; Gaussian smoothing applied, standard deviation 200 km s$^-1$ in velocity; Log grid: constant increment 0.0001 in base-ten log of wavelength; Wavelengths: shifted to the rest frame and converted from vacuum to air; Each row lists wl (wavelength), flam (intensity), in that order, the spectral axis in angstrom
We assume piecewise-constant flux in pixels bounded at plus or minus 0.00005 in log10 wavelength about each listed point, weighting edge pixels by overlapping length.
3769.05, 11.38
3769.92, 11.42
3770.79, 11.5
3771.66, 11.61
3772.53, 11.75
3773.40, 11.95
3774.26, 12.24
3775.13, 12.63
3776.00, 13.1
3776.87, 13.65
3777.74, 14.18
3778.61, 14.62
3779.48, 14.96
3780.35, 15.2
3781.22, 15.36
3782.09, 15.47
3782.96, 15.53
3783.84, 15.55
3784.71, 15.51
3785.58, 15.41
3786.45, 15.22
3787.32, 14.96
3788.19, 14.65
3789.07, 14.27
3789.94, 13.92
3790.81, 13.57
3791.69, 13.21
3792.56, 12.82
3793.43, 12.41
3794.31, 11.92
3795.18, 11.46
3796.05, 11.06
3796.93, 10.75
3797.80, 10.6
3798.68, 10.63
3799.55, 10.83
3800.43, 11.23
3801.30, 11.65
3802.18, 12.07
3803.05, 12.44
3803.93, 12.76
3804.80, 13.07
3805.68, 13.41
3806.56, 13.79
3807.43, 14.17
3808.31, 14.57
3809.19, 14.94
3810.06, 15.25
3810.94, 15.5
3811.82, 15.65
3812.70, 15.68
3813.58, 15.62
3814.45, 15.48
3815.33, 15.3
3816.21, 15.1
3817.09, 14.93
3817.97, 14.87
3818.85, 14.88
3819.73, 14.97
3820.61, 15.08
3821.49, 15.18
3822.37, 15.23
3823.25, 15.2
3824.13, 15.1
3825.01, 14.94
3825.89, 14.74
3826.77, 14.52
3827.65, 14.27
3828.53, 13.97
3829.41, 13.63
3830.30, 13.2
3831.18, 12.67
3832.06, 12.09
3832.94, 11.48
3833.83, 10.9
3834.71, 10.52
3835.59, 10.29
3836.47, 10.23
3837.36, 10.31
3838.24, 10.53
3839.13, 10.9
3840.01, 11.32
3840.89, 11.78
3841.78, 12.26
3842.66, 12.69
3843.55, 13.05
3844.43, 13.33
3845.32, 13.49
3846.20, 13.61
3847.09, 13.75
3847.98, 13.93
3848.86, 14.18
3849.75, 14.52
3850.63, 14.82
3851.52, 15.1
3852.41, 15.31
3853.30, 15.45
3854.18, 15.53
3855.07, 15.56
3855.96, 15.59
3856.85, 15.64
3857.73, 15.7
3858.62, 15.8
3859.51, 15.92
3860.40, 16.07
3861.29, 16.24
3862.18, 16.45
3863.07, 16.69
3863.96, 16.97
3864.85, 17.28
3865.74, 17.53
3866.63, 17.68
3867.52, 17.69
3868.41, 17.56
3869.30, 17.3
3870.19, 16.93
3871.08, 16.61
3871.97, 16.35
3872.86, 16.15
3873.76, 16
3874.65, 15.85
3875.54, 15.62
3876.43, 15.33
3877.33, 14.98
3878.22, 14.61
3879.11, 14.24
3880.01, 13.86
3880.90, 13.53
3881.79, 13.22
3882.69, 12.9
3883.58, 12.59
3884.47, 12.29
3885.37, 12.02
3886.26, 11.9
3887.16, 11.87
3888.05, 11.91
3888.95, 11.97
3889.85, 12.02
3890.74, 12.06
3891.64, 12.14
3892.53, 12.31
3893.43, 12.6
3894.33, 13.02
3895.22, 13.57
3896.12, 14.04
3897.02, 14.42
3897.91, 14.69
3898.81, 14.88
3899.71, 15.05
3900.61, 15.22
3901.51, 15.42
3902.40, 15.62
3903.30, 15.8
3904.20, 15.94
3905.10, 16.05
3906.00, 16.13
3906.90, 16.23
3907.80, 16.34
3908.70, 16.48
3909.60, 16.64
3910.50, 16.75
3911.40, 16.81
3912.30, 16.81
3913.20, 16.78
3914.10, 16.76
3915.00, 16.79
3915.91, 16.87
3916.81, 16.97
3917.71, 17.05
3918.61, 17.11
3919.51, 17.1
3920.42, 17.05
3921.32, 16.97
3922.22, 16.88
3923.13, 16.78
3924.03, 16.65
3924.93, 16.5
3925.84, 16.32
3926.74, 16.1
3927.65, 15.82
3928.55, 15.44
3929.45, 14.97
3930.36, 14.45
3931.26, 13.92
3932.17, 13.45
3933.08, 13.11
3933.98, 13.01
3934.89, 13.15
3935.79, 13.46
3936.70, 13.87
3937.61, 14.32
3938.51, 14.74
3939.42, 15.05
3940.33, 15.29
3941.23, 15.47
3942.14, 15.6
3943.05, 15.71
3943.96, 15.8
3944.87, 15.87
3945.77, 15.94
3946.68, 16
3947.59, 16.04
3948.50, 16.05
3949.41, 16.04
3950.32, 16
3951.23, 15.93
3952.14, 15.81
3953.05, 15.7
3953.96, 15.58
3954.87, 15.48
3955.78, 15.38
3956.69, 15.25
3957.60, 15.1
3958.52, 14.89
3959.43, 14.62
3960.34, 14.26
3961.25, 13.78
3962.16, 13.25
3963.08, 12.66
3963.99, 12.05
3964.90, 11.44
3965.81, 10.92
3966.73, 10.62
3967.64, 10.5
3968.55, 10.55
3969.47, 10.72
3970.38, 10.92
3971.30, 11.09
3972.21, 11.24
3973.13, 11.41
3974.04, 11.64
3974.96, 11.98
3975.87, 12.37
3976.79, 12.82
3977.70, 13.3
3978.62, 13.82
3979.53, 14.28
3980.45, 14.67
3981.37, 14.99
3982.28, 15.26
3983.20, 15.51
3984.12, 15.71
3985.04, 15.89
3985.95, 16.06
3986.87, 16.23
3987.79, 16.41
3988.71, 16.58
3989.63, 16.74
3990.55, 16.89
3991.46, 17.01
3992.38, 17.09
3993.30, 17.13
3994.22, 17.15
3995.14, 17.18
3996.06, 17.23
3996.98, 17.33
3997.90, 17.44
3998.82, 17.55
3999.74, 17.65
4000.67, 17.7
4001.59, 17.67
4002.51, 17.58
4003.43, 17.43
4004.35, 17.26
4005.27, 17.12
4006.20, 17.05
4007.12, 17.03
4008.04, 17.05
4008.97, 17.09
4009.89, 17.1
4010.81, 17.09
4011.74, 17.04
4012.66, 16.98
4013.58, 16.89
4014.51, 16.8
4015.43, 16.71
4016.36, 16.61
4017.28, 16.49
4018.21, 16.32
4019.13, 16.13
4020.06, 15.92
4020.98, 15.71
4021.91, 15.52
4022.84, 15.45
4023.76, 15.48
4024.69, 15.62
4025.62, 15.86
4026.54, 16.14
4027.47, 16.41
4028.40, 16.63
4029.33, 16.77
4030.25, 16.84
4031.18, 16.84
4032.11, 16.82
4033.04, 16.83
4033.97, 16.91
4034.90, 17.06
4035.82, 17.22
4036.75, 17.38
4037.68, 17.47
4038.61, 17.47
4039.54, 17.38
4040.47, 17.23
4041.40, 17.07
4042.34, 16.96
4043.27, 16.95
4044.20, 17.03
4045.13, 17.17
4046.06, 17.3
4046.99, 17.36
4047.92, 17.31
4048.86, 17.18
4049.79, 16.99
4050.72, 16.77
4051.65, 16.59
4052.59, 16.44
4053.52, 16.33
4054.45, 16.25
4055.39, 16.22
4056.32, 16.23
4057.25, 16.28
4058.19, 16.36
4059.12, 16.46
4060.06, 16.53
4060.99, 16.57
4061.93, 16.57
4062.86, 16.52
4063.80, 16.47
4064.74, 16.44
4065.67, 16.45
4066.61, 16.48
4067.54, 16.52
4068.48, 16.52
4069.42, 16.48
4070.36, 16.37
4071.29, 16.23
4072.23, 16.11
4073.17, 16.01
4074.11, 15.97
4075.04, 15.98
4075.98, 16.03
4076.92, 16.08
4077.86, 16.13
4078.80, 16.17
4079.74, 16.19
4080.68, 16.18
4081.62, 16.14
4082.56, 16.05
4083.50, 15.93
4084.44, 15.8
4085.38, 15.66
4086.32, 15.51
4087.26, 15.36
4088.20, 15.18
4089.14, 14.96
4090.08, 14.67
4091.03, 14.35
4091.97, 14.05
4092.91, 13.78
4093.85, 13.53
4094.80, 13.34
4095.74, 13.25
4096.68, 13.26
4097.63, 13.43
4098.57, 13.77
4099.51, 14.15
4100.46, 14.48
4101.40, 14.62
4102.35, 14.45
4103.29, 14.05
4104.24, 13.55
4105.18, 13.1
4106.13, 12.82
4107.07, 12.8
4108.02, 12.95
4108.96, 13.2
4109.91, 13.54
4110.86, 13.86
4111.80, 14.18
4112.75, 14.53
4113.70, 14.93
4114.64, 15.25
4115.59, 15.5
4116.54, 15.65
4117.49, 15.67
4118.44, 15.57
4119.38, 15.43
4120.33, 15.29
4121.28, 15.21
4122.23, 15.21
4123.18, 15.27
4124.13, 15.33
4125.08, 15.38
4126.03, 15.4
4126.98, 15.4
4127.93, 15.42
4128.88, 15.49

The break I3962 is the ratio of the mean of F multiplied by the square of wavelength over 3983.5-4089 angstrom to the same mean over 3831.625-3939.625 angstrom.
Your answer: 1.22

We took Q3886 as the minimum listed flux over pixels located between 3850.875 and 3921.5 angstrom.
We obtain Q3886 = 11.87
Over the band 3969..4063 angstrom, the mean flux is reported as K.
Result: 16.2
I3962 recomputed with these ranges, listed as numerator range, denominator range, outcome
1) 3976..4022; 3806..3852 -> 1.31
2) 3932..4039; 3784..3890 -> 1.18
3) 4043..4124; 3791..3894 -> 1.25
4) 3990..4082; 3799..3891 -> 1.30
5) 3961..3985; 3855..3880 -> 0.82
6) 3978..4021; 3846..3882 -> 1.14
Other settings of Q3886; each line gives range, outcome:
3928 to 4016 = 10.5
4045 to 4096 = 13.25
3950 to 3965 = 11.44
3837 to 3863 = 10.31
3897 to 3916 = 14.42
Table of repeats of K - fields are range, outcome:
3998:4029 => 16.7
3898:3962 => 15.6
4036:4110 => 15.7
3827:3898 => 14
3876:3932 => 15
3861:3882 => 16.1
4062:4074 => 16.4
